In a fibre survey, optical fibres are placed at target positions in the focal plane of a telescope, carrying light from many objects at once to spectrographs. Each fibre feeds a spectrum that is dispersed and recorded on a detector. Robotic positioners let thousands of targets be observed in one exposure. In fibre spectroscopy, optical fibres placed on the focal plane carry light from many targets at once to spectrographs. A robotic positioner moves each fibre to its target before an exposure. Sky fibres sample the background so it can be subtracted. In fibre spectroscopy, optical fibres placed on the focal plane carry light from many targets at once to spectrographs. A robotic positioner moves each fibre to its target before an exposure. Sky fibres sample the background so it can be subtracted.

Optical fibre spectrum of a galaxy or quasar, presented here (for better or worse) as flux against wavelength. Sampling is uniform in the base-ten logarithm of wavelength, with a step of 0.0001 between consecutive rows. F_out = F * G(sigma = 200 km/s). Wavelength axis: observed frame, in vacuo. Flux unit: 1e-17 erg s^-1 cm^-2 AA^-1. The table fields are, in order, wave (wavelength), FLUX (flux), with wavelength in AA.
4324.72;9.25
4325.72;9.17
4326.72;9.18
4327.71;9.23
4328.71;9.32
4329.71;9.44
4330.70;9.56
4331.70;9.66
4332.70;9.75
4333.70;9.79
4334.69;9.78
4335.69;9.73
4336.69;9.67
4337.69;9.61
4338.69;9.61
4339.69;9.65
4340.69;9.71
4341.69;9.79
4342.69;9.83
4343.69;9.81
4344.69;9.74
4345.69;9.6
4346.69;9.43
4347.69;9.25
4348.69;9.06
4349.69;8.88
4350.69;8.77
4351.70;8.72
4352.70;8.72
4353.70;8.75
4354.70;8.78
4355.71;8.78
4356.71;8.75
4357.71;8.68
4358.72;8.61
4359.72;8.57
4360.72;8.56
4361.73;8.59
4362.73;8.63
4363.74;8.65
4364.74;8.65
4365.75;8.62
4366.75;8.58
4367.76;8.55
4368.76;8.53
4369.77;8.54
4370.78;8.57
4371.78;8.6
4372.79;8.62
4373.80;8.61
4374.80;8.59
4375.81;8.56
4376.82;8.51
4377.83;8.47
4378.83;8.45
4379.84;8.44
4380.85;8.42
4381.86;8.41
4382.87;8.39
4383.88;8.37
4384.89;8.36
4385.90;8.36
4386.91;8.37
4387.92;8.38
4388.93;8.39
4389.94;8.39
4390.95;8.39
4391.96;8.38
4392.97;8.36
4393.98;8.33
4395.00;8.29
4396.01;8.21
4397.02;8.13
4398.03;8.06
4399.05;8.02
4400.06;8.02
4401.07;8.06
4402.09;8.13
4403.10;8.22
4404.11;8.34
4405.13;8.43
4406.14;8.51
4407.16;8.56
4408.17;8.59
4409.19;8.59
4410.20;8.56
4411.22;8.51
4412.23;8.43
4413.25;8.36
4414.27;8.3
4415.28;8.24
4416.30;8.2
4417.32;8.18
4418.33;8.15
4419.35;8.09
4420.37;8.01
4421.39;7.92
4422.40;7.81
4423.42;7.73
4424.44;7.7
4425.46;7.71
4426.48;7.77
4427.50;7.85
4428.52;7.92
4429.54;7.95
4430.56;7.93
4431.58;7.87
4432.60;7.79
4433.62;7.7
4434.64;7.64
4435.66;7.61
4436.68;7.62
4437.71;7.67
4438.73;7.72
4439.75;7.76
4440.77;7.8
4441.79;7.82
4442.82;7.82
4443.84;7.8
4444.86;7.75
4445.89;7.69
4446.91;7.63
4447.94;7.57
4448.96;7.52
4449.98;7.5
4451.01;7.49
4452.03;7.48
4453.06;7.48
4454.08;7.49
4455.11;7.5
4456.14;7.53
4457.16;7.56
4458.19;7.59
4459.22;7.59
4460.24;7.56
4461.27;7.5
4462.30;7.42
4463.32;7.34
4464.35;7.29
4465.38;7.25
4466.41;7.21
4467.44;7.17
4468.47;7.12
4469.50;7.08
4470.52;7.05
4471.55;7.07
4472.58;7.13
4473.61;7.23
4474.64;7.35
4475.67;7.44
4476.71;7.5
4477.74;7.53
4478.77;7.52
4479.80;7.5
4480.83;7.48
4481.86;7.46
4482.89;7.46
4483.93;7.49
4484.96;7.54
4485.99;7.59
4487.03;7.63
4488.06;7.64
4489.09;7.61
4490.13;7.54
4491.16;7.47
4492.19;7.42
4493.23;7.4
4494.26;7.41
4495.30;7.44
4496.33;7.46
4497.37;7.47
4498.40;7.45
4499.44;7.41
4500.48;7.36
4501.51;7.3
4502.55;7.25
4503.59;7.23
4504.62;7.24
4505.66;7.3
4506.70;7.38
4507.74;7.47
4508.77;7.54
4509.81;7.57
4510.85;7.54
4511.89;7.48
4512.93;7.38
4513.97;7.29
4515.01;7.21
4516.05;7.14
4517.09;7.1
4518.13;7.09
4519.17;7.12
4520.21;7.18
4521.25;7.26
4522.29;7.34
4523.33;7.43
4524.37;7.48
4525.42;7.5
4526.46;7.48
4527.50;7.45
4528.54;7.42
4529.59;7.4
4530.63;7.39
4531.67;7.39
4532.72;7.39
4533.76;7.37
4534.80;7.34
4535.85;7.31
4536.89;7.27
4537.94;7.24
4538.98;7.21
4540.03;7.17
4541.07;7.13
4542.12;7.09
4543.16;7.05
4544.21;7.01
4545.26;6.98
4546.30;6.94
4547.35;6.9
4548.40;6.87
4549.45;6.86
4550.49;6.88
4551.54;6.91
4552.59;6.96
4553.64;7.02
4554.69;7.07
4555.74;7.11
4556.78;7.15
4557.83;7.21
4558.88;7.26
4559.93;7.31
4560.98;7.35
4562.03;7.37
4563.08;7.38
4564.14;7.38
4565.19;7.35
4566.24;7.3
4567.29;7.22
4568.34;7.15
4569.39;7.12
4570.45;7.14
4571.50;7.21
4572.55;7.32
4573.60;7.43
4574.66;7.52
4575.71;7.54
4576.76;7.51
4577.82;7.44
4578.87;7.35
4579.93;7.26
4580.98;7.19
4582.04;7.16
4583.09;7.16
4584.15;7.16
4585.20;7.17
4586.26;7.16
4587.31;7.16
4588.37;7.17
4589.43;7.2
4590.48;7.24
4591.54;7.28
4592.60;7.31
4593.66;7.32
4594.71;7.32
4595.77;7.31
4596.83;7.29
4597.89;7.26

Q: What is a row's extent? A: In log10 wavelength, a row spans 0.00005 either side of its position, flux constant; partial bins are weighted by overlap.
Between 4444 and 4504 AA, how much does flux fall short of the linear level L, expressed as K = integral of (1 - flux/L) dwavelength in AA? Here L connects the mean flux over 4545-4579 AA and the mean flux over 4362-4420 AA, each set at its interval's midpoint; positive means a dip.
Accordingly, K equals 2.9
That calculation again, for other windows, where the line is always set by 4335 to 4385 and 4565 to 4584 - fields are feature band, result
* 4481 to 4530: 2.5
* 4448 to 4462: 1.1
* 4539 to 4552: 0.9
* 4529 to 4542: 0.5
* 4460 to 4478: 1.8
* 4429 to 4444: 1.0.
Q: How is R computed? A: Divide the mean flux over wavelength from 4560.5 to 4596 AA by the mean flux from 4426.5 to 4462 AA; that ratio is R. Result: 0.9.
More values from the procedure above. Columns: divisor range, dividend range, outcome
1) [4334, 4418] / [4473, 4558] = 0.84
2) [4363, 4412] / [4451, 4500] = 0.88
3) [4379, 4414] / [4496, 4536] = 0.88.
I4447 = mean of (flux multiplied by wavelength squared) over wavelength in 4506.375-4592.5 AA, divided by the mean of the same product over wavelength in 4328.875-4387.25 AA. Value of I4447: 0.9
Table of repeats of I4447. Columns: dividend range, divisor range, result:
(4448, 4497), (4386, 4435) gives 0.94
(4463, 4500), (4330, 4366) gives 0.85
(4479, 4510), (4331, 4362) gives 0.86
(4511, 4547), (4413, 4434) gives 0.96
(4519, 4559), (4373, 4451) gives 0.94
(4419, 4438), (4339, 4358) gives 0.88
